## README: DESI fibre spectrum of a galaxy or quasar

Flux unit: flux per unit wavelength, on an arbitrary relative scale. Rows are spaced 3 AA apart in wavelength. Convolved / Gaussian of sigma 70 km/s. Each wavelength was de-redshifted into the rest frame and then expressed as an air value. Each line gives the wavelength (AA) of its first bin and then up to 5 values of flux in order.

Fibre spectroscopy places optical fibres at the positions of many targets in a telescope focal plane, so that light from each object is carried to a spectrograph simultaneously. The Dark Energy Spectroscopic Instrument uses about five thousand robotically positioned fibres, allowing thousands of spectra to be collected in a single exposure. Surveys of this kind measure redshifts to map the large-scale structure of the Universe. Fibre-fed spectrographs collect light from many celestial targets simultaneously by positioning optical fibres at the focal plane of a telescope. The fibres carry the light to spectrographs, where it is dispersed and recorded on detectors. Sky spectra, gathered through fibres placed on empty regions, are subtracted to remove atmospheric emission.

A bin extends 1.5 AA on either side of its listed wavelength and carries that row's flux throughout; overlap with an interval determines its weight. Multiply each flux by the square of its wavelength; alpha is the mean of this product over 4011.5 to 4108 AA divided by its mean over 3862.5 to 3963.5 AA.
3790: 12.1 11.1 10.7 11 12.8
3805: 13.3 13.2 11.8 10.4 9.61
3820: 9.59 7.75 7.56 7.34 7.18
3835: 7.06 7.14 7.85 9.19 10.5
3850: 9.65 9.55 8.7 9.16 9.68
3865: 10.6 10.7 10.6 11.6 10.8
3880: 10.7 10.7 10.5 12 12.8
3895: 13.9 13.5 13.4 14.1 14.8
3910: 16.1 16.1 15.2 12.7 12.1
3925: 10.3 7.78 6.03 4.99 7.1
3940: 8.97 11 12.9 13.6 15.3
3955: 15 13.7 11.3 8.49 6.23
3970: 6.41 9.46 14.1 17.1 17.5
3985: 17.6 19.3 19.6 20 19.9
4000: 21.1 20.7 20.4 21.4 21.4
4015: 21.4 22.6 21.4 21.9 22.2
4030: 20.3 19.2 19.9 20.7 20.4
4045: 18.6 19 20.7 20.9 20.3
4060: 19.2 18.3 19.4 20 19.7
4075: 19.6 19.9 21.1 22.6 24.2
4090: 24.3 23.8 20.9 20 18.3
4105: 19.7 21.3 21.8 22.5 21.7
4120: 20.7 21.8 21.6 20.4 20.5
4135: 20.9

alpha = 1.9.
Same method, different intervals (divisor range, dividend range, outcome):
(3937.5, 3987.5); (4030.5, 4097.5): 1.74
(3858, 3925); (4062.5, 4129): 1.89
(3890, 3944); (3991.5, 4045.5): 1.87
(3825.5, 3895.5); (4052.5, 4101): 2.37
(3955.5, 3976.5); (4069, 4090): 2.26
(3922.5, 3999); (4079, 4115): 1.83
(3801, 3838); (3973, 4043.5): 2.26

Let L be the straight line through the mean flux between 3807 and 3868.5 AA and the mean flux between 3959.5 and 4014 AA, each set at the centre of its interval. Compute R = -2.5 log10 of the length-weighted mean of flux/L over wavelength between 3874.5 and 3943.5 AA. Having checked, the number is 0.08 mag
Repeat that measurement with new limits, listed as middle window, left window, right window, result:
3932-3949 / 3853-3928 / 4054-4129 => 0.464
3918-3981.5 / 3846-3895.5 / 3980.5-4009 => 0.456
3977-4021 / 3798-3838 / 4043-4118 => -0.154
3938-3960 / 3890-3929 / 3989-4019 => 0.280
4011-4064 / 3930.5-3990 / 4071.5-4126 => -0.196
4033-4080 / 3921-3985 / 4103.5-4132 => -0.138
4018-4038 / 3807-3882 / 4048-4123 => -0.157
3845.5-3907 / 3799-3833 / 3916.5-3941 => -0.183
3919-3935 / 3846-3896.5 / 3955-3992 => 0.353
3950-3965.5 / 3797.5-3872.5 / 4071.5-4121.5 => 0.181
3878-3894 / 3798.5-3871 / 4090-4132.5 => 0.036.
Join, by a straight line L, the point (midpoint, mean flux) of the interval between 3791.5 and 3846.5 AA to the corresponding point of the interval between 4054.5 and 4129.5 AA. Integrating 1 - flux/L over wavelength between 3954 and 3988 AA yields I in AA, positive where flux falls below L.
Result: 7.02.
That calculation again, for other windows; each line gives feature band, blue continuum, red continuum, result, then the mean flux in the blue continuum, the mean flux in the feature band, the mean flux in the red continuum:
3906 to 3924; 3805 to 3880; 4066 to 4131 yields -2.2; 9.57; 14.4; 21.2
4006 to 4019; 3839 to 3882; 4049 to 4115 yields -3.1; 9.92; 21.5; 20.8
